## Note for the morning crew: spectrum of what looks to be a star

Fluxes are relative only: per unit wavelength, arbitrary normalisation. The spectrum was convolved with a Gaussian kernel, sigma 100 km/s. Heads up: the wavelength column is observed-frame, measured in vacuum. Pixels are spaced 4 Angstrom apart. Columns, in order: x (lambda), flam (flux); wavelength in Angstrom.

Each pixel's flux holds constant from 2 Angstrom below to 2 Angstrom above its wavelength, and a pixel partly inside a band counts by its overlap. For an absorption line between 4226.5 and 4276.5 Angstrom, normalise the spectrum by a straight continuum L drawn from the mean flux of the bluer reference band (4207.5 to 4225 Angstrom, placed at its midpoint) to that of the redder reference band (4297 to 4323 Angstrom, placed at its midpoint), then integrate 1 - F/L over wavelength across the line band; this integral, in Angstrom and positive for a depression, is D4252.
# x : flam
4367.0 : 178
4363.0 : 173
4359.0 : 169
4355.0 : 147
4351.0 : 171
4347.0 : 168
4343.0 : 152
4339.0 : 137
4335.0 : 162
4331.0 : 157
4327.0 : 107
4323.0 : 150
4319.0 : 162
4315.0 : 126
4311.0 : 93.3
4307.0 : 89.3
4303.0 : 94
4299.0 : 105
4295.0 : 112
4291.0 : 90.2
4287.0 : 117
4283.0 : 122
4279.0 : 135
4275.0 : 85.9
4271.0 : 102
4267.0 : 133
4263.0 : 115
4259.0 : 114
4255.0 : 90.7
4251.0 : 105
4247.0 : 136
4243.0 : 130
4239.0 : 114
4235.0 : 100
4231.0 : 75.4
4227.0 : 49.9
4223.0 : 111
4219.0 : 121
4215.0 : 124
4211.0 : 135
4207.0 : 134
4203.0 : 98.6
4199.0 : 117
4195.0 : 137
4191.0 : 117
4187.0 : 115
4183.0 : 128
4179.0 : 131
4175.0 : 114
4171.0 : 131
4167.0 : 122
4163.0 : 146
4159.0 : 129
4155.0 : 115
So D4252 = 6.0 Angstrom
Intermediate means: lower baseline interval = 124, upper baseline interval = 115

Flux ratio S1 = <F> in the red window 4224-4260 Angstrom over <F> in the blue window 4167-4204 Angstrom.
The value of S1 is 0.84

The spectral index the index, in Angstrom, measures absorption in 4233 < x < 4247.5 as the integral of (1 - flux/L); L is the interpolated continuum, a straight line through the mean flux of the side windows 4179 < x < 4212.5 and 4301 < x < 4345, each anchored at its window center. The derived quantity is 0.8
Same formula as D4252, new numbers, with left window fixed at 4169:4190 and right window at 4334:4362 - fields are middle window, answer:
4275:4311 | 10.0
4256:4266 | 1.9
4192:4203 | 0.5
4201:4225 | 1.8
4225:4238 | 5.5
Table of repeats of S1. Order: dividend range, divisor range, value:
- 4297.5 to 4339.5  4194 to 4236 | 1.15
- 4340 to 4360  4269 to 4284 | 1.45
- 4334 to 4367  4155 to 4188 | 1.27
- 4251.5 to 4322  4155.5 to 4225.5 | 0.90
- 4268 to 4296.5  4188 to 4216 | 0.89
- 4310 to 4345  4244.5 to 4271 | 1.22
